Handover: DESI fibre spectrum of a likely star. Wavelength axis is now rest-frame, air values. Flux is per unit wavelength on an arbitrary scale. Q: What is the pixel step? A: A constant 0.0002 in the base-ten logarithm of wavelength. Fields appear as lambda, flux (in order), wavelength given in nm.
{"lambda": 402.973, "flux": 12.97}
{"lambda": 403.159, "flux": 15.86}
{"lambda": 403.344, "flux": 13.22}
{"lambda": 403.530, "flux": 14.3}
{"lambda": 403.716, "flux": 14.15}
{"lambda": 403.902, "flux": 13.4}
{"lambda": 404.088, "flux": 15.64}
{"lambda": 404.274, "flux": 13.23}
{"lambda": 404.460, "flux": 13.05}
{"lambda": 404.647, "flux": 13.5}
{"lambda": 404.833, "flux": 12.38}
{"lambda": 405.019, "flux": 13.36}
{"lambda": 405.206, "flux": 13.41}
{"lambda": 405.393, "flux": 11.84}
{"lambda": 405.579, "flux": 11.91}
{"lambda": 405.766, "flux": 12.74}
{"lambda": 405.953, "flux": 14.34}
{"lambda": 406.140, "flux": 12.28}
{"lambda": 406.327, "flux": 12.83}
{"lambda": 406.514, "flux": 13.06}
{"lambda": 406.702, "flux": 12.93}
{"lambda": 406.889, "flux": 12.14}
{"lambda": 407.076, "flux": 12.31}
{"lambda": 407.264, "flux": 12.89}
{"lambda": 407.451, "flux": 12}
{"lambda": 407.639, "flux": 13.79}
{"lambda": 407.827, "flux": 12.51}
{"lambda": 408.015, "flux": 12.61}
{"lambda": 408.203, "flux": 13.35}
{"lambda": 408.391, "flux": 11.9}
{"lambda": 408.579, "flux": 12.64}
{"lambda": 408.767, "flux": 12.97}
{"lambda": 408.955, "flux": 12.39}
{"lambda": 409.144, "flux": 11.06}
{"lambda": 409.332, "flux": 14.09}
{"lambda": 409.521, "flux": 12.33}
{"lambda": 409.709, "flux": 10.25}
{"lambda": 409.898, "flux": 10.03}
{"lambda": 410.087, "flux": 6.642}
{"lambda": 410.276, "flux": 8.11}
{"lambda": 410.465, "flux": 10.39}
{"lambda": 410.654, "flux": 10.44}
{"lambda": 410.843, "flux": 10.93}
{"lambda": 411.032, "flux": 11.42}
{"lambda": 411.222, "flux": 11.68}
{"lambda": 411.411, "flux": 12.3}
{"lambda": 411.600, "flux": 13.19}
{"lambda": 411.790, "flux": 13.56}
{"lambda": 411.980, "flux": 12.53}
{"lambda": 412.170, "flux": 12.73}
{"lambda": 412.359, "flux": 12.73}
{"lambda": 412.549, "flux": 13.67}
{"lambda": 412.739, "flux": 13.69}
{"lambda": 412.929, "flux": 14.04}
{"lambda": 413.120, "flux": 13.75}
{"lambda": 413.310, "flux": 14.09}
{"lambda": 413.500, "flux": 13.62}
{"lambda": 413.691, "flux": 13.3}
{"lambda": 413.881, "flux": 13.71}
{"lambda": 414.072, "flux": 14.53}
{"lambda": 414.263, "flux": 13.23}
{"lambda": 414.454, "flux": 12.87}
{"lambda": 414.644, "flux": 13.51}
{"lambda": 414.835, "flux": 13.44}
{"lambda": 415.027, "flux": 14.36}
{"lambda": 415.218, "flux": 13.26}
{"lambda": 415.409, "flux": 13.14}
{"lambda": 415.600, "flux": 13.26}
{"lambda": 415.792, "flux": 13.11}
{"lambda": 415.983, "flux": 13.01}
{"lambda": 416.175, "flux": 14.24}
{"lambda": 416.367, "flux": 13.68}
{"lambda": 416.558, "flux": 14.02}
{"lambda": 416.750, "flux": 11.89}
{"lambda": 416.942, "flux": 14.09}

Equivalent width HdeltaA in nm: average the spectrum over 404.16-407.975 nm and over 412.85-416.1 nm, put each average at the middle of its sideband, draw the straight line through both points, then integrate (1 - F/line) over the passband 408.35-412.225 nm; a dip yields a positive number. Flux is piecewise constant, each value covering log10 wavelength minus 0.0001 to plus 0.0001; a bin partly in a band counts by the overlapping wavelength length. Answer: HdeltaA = 0.50 nm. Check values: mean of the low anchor 12.8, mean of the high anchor 13.5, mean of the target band 11.5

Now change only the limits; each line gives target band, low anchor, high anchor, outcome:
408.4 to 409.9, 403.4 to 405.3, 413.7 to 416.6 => 0.17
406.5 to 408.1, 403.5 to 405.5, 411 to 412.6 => 0.06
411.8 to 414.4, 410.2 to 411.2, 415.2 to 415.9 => -0.38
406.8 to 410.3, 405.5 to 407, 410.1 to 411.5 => -0.06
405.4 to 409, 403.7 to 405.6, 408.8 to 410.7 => -0.23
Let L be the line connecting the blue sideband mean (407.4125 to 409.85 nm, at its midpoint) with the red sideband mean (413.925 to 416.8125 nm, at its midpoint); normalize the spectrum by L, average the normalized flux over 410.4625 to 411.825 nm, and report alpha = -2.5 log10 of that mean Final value 0.09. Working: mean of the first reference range 12.4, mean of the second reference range 13.5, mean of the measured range 11.8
